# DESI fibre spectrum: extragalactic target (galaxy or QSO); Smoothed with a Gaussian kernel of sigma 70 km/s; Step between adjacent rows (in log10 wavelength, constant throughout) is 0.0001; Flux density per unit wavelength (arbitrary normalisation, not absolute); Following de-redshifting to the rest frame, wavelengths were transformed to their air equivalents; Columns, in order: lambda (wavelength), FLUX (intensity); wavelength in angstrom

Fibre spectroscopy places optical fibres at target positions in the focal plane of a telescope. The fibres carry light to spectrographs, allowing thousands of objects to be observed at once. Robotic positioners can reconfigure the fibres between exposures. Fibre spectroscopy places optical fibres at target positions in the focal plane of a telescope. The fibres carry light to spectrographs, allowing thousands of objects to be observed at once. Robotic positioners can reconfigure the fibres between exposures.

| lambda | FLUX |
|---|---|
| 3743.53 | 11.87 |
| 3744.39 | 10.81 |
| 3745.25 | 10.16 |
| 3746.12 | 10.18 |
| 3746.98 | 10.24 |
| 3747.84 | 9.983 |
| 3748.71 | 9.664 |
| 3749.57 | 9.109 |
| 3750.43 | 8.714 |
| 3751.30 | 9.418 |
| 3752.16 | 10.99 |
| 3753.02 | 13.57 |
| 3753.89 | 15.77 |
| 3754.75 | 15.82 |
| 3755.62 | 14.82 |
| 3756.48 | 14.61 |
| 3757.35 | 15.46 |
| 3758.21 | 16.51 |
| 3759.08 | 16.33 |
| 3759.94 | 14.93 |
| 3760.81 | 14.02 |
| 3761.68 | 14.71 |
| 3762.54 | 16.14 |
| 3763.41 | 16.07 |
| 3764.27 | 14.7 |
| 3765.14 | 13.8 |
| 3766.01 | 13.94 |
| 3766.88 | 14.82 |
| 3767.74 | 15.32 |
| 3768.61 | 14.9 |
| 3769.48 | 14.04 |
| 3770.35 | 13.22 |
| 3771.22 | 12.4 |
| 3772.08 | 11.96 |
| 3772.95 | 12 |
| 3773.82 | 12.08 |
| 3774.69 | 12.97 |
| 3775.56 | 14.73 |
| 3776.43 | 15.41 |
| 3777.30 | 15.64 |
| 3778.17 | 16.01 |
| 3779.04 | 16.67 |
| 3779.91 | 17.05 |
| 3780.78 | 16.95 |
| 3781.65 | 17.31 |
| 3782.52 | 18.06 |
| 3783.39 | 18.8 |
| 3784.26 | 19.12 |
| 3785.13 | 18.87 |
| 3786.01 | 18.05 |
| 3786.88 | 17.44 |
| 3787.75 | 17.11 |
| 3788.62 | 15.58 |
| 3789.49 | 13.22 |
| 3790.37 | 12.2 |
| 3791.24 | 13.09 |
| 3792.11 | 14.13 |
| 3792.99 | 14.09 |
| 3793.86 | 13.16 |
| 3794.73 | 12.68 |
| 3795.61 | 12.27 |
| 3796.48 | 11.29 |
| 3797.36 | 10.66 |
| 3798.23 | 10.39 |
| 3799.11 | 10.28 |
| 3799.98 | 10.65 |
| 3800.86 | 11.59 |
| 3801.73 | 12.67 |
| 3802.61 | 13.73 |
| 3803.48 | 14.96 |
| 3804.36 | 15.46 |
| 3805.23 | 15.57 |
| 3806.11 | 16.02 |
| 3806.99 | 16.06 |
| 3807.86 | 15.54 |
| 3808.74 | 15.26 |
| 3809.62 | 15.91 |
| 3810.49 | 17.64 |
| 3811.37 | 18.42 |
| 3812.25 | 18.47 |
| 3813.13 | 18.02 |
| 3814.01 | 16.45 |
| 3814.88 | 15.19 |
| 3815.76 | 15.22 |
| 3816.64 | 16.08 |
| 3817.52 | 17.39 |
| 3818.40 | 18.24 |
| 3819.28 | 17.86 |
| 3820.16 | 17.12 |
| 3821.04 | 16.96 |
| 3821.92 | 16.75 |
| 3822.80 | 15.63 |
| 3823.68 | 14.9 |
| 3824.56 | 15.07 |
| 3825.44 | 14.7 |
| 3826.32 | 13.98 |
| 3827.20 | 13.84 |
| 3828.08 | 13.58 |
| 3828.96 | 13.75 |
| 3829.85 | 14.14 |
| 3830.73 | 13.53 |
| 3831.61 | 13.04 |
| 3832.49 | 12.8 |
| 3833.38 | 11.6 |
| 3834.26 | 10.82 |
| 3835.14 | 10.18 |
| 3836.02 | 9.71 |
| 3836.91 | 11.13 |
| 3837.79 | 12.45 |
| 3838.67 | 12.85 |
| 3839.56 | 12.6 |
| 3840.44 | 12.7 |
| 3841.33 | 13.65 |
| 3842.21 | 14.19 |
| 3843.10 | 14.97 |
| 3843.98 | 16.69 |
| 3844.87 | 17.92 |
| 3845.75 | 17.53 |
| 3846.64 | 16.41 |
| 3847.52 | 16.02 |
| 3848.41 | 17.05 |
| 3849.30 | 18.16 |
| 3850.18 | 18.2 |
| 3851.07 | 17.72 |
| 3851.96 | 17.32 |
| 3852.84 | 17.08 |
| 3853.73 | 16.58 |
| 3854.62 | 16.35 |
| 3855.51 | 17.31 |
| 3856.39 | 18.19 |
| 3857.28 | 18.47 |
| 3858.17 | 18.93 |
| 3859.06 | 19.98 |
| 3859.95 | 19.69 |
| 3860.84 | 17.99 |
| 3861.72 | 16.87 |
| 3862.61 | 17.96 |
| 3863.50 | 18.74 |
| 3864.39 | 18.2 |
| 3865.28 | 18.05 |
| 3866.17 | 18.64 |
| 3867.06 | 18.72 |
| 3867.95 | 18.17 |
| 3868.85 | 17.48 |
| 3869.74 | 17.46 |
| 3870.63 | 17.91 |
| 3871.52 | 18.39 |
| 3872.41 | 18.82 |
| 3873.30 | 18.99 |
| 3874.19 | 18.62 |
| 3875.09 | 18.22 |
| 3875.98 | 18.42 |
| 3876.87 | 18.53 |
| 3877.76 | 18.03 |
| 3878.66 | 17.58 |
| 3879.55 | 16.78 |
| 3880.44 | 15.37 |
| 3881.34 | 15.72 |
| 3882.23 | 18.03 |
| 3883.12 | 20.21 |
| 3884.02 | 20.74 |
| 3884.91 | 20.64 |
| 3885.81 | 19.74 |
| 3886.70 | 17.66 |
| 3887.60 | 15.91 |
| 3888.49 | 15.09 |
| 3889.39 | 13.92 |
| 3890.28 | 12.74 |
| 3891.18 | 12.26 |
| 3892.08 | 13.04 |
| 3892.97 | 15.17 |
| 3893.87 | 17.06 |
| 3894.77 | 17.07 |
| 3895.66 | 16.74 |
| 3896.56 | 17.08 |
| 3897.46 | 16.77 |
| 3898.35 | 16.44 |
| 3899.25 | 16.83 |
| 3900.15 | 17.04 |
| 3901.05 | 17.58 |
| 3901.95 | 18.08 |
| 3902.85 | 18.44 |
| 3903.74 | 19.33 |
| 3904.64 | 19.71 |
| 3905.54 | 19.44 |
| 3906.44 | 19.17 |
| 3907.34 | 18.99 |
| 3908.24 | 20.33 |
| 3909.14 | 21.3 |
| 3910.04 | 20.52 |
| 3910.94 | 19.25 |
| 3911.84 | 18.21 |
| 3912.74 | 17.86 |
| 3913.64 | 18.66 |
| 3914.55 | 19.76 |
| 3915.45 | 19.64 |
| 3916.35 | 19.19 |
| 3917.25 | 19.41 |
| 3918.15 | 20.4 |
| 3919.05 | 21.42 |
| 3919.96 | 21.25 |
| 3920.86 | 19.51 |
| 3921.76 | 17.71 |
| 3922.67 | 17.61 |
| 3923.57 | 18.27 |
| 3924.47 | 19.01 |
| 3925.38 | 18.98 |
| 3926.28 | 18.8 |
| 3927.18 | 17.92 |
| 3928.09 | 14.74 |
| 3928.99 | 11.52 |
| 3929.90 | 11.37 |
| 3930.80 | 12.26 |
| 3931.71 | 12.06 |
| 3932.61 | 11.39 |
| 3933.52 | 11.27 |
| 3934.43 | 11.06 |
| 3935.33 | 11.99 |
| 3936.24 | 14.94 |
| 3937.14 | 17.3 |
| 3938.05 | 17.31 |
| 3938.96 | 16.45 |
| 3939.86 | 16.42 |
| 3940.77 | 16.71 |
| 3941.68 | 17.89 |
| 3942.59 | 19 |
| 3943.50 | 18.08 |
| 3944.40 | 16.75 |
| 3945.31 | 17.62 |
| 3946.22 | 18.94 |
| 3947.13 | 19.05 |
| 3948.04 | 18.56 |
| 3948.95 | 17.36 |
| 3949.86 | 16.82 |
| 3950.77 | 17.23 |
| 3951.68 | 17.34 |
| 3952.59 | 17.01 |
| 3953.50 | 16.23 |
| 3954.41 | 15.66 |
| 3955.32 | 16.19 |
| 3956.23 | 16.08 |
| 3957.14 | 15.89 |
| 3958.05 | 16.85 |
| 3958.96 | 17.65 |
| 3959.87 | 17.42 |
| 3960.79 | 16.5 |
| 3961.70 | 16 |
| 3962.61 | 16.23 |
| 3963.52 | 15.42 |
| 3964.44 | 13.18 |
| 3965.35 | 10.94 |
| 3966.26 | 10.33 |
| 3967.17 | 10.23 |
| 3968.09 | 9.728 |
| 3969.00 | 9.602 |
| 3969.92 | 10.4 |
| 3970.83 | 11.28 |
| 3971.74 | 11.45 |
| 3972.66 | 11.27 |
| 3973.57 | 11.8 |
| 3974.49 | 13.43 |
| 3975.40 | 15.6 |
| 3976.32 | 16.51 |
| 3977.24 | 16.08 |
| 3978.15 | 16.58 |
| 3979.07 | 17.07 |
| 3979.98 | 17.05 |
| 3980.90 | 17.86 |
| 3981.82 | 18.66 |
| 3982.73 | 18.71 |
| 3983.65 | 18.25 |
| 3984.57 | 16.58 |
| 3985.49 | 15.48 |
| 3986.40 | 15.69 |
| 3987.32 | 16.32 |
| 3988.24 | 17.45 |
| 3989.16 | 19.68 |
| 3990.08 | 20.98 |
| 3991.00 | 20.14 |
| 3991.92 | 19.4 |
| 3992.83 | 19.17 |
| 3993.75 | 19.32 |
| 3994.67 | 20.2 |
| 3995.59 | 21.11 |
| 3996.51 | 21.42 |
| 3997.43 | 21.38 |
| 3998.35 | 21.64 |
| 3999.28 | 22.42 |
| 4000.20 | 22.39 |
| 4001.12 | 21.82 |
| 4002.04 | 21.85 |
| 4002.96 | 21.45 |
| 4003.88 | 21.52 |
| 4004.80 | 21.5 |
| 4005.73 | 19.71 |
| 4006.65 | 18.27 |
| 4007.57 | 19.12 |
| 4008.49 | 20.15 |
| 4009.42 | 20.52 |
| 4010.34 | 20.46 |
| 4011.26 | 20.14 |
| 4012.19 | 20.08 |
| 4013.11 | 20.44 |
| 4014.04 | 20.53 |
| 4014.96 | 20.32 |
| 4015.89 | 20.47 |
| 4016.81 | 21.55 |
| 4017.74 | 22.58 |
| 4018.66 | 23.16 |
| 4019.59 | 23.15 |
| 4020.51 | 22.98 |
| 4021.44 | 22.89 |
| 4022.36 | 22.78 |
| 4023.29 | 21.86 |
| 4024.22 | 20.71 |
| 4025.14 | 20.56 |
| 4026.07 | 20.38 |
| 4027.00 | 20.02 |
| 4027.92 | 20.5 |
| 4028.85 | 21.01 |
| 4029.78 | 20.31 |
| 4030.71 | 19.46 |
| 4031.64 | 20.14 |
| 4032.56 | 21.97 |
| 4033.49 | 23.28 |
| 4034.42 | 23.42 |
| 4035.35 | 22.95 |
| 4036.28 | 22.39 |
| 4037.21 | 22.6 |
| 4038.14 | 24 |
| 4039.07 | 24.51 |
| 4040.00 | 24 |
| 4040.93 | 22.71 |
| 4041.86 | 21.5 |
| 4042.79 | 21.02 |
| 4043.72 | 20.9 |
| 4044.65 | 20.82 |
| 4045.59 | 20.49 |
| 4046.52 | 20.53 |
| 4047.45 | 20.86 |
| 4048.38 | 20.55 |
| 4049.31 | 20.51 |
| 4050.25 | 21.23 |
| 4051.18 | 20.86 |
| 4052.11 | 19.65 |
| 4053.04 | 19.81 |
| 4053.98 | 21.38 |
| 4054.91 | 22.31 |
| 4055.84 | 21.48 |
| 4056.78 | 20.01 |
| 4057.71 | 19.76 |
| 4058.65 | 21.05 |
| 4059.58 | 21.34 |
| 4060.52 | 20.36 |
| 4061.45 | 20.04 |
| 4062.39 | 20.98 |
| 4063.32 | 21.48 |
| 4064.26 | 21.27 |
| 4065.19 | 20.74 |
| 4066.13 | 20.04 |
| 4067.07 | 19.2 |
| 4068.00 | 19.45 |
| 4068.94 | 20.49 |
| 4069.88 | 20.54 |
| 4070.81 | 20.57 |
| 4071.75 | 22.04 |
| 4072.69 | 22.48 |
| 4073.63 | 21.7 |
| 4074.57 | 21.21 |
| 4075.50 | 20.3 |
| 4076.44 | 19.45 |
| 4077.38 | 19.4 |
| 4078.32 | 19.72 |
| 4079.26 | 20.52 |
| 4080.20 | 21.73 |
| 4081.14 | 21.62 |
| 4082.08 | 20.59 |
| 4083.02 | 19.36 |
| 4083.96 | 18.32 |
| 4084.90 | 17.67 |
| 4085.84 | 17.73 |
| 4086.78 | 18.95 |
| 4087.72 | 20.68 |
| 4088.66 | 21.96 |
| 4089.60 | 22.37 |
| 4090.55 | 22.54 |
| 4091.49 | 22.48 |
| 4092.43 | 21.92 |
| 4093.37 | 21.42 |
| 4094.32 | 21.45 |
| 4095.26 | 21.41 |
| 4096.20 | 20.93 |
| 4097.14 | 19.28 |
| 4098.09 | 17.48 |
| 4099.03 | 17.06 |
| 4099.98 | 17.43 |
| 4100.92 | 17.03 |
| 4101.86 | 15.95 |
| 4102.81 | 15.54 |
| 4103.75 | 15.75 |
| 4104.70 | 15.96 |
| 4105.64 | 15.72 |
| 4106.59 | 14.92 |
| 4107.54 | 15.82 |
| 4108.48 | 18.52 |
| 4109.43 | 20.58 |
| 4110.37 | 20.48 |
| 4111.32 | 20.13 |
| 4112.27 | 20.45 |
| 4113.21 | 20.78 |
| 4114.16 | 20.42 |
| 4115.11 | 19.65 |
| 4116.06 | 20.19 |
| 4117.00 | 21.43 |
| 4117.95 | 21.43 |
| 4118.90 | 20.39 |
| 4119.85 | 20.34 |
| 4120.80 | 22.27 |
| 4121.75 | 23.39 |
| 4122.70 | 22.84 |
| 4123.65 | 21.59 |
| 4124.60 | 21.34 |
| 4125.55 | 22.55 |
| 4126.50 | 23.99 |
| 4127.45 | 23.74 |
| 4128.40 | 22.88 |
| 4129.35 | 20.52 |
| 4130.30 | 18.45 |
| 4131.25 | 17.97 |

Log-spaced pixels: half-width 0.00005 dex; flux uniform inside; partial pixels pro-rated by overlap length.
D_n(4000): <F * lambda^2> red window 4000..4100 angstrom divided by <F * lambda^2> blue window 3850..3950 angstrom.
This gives 1.29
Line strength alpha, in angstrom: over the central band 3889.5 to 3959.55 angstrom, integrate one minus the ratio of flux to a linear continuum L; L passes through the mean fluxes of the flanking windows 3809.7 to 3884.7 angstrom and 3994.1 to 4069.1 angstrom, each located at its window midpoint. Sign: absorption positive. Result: 5.0 angstrom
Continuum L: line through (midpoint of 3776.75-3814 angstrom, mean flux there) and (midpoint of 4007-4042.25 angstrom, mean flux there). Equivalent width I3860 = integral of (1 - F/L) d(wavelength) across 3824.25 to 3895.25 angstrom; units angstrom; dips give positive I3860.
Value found 3.0 angstrom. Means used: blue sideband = 15.2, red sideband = 21.6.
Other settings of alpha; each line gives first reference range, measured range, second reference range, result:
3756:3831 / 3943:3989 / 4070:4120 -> 5.4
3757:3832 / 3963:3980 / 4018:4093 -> 5.5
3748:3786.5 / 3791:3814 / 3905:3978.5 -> 1.2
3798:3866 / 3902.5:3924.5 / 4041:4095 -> -2.6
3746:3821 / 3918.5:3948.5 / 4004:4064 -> 3.4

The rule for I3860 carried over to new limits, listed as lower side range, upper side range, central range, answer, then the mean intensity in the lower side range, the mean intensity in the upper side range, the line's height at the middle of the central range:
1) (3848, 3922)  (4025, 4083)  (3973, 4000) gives 2.3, 18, 21.1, 19.8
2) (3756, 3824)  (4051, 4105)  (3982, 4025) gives -3.6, 15.1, 20.1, 18.8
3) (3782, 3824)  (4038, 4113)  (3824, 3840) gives 3.1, 15.3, 20.2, 15.8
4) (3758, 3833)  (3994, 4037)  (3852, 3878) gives -1.9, 15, 21.2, 16.9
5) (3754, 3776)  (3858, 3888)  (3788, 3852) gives 7.0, 14.4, 18.3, 16.4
